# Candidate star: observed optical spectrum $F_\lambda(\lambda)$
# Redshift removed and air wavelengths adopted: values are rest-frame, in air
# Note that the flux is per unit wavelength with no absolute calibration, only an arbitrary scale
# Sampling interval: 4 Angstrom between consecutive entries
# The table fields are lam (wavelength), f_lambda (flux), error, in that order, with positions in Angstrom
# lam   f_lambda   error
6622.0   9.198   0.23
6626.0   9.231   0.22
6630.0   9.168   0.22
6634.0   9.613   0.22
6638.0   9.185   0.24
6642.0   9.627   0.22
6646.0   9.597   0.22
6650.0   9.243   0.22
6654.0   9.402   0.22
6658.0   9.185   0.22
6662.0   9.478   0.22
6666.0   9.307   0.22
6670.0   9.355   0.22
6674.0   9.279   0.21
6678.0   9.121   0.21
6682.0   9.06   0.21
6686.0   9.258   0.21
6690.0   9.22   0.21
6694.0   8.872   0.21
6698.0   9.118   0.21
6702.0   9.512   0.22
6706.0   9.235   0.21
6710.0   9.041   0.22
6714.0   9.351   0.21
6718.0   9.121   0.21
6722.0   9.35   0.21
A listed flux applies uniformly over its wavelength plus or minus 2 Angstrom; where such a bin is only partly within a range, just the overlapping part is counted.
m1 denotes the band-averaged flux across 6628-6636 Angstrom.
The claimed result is 9.39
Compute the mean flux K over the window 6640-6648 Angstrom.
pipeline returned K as 9.61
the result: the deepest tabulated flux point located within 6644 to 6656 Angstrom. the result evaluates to 9.243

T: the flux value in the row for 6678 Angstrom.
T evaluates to 9.121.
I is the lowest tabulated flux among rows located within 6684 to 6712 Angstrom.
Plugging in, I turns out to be 8.872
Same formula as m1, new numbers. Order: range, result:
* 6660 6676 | 9.35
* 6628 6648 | 9.44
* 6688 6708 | 9.19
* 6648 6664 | 9.33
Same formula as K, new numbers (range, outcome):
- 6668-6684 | 9.2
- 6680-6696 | 9.1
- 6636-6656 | 9.41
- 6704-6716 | 9.21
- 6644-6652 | 9.42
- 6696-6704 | 9.32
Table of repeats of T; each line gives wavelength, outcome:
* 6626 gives 9.231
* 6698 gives 9.118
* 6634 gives 9.613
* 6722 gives 9.35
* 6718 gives 9.121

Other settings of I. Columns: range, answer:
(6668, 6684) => 9.06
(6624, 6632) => 9.168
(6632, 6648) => 9.185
